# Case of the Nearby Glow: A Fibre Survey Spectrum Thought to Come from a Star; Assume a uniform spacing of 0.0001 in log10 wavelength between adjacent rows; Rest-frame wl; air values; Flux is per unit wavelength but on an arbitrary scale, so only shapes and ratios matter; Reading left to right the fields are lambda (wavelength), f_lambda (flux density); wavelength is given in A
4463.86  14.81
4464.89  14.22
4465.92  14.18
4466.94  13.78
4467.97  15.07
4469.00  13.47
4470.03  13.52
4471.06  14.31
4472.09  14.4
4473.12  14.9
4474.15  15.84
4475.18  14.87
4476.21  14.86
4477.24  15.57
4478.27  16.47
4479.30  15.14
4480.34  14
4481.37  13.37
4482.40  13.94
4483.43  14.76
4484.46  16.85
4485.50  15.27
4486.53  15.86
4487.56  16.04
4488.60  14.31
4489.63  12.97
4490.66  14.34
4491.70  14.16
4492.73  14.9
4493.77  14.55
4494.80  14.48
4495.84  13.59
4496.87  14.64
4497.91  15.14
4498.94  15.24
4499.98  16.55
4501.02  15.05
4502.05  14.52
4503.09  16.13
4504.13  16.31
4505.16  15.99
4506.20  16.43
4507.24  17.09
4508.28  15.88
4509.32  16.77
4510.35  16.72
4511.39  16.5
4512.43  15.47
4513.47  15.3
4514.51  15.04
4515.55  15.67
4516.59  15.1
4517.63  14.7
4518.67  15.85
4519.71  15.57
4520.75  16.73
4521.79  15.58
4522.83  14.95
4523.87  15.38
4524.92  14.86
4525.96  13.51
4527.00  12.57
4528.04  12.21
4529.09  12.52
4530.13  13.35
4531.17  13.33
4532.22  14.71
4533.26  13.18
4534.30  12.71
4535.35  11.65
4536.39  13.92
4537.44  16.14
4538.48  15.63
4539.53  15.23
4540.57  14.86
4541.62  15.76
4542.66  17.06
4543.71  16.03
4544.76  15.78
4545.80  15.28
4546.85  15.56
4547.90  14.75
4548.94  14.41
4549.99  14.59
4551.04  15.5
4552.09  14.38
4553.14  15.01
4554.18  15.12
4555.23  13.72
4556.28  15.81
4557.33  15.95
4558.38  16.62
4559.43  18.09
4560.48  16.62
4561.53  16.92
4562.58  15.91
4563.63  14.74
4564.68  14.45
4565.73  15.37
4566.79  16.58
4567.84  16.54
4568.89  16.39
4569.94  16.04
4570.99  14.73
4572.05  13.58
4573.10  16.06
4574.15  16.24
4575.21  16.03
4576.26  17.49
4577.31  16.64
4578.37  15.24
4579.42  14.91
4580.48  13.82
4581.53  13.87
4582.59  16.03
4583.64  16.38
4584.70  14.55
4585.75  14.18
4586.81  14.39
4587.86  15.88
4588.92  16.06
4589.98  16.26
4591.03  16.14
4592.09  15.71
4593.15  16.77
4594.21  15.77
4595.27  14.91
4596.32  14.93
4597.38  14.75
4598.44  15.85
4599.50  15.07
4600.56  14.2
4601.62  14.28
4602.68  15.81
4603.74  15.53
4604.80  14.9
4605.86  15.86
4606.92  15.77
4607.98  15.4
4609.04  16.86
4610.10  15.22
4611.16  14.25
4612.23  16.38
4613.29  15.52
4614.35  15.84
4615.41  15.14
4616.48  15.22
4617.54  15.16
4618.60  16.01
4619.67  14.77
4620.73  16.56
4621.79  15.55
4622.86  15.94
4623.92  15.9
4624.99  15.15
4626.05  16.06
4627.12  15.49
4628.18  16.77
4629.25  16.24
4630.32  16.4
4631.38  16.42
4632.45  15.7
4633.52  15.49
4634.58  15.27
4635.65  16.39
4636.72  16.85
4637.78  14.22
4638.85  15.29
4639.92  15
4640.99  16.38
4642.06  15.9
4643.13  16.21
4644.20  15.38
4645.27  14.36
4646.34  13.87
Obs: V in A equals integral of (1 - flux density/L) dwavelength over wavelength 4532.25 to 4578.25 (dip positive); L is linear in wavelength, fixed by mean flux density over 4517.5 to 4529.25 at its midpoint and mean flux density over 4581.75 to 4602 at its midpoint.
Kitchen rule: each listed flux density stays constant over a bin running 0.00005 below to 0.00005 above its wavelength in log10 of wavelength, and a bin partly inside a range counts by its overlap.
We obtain -1.4 A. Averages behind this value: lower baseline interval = 14.6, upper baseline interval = 15.4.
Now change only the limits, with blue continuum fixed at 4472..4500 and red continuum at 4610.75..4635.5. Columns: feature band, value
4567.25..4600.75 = 0.0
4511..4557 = 1.1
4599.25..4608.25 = 0.2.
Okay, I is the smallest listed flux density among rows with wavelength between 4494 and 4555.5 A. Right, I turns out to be 11.65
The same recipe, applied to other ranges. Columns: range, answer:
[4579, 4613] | 13.82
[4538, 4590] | 13.58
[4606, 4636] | 14.25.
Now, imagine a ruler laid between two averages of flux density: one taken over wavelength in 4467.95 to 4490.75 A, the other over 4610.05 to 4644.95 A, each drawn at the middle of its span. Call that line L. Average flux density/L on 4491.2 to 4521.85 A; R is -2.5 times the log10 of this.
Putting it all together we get -0.04 mag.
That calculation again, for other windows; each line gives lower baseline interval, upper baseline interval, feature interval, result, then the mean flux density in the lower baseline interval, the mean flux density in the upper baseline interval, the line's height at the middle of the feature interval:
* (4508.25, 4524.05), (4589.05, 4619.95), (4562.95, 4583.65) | 0.00 mag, 15.7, 15.5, 15.6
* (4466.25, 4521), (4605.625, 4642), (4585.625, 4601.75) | 0.02 mag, 15.2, 15.7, 15.6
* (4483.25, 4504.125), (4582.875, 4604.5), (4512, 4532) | 0.04 mag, 15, 15.4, 15.1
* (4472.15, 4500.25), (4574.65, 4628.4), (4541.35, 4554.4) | -0.01 mag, 14.9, 15.5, 15.2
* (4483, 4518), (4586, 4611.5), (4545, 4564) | -0.01 mag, 15.4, 15.4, 15.4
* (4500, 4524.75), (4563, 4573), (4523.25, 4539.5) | 0.14 mag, 15.8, 15.4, 15.6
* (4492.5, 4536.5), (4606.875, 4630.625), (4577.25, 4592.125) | 0.01 mag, 14.9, 15.7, 15.4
